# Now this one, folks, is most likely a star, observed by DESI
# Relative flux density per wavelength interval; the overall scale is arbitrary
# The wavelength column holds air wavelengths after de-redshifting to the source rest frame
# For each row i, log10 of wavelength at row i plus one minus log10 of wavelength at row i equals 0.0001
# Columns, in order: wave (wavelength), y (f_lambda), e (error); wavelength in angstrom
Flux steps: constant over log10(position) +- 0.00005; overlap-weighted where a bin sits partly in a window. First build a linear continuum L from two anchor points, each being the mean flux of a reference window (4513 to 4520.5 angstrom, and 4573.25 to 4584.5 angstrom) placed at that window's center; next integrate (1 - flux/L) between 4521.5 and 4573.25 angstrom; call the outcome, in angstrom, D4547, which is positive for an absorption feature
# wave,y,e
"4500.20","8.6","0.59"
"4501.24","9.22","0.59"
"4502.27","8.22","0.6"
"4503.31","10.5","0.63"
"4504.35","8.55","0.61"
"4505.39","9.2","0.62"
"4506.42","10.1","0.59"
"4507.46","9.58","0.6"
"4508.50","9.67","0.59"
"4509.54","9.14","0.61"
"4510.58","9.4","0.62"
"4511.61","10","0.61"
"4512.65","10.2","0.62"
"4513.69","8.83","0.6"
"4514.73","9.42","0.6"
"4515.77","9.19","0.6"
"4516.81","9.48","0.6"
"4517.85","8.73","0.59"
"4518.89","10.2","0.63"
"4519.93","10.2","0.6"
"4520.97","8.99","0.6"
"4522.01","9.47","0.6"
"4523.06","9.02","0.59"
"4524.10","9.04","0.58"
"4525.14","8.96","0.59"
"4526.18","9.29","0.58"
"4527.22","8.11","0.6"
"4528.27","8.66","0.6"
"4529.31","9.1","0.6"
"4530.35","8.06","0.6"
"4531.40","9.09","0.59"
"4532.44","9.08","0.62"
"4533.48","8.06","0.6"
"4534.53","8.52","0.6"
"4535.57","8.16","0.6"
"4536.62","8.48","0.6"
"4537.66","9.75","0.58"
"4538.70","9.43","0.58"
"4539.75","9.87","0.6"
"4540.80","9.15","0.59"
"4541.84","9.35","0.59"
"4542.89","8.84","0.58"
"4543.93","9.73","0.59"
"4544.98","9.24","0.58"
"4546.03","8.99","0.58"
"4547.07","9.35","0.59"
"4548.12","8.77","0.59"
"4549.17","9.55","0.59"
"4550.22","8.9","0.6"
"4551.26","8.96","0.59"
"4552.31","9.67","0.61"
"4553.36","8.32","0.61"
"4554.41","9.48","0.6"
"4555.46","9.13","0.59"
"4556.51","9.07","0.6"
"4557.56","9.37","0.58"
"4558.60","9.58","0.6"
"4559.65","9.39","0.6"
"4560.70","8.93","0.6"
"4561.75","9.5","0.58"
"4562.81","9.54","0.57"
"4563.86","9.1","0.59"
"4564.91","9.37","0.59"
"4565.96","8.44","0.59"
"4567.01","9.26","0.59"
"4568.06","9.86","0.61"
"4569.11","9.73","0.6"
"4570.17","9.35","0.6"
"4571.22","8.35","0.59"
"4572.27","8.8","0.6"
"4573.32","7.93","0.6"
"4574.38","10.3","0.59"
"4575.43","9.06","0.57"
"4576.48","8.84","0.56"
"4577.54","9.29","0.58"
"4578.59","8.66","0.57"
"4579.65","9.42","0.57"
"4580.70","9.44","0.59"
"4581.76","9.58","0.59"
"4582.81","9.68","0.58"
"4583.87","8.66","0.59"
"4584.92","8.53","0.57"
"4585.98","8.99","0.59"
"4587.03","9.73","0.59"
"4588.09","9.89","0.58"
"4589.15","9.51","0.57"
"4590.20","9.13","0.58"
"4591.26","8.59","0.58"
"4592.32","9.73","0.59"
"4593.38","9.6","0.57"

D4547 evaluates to 1.4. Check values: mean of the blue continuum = 9.45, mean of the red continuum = 9.21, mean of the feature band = 9.08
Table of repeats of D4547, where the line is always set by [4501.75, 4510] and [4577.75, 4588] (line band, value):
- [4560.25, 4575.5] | 0.1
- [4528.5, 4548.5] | 0.7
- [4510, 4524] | -0.2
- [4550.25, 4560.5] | 0.1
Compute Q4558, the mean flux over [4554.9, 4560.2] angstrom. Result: 9.32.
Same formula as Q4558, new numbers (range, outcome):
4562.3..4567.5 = 9.15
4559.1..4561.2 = 9.17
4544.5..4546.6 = 9.13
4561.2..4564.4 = 9.35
